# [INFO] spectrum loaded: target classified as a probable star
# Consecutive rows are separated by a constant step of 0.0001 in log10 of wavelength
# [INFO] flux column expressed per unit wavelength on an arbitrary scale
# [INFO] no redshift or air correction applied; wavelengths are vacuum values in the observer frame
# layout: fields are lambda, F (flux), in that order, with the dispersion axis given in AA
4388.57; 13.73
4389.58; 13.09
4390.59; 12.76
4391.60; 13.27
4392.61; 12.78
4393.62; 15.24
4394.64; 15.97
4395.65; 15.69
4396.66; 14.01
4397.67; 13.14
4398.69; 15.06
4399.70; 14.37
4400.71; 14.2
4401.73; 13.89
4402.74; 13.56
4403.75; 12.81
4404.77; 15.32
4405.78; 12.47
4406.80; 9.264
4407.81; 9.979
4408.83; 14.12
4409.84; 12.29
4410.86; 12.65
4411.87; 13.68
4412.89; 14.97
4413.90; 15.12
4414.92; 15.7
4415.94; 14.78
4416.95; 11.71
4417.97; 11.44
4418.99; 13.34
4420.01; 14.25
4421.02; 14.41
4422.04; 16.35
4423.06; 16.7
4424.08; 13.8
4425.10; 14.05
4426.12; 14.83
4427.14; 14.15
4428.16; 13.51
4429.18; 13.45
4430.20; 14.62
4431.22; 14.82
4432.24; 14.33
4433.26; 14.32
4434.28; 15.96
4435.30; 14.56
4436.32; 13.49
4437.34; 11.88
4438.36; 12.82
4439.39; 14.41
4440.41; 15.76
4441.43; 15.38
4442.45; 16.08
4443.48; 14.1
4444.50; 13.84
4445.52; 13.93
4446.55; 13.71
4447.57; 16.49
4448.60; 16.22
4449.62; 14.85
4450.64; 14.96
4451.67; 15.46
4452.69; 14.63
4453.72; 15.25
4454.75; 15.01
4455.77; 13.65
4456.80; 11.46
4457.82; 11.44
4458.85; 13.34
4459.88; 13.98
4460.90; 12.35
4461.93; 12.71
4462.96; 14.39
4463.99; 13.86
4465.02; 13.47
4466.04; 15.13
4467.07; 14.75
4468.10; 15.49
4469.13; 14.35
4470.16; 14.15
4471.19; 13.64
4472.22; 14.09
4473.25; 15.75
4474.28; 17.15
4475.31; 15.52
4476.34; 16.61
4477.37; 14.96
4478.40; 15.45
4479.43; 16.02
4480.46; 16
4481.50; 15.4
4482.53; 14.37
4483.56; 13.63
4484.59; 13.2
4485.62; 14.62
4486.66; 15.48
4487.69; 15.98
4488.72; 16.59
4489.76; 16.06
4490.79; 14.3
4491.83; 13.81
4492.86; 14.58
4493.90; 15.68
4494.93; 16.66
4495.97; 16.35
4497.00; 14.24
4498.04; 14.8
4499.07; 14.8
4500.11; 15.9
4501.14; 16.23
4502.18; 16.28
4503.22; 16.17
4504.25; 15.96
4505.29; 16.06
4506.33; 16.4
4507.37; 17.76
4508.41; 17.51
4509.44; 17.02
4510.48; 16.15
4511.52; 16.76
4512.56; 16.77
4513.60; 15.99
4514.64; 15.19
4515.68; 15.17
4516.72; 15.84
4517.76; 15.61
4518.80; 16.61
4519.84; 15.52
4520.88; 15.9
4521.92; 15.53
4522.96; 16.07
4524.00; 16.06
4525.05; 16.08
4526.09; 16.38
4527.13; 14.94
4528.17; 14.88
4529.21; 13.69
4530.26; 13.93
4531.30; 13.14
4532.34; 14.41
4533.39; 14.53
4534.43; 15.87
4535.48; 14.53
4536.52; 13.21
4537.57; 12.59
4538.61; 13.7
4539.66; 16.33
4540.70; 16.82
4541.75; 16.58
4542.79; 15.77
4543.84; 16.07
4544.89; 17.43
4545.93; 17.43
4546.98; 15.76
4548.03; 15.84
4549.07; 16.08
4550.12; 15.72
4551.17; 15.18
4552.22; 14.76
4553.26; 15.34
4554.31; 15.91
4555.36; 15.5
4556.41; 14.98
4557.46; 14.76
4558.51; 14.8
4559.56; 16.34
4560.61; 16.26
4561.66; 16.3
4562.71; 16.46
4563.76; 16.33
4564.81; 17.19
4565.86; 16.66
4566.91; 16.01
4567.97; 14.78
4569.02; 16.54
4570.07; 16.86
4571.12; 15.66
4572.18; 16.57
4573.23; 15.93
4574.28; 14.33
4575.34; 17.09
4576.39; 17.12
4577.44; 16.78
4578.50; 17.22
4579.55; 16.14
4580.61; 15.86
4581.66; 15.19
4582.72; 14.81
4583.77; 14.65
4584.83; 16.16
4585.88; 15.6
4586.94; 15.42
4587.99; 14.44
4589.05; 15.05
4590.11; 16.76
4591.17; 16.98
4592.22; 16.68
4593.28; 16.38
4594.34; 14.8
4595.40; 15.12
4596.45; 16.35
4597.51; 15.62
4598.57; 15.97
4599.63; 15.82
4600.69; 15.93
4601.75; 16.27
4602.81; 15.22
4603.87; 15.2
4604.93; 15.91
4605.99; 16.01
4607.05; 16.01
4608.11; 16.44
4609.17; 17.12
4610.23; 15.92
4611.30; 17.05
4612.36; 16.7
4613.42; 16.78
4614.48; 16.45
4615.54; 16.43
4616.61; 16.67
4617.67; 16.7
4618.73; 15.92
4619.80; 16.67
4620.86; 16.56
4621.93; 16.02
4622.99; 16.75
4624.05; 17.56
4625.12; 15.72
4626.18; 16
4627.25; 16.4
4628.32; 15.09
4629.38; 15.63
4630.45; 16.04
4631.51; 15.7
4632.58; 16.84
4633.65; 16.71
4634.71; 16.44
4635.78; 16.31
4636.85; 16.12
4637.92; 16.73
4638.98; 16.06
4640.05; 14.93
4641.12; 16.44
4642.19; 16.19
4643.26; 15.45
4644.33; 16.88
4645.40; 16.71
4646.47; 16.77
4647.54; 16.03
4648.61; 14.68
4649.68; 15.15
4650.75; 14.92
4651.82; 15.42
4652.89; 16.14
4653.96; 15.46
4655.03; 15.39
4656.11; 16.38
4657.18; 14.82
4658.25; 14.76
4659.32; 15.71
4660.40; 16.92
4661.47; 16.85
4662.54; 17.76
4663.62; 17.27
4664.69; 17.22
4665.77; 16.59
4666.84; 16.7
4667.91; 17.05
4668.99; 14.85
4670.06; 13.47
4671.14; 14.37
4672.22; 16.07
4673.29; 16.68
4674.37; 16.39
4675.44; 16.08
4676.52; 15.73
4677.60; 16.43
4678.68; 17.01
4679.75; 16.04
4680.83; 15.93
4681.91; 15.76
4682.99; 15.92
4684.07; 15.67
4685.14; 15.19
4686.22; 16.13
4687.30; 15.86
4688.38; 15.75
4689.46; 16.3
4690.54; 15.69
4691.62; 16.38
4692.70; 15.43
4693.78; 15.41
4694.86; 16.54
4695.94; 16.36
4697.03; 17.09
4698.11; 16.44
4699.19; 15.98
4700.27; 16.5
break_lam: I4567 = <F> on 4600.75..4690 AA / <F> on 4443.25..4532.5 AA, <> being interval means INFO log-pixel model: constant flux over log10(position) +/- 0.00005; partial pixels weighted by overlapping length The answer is 1.1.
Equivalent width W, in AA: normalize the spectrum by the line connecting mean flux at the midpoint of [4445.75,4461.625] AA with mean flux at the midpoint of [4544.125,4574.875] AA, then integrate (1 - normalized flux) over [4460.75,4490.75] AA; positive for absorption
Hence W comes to -0.7 AA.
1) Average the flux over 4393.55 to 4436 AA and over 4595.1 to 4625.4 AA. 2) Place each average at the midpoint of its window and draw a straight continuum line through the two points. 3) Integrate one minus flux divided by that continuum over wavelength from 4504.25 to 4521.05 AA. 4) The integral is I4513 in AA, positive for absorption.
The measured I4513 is -1.3 AA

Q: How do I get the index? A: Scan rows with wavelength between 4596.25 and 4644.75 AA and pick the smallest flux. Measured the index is 14.93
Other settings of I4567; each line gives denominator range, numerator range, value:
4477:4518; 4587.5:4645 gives 1.03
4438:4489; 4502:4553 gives 1.07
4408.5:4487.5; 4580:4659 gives 1.11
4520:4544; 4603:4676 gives 1.07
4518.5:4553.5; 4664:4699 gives 1.04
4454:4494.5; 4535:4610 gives 1.09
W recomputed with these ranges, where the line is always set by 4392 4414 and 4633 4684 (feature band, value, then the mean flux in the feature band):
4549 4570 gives -1.0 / 15.8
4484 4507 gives -1.5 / 15.5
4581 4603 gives -0.4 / 15.7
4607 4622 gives -0.9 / 16.5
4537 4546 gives -0.5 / 15.8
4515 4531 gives -0.7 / 15.4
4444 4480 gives -0.8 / 14.5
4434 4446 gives -0.3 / 14.3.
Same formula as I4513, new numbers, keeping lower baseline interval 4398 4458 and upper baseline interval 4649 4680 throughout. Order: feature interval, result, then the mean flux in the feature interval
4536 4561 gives -0.8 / 15.5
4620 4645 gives -0.8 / 16.2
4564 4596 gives -1.4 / 16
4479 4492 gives -0.5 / 15.1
